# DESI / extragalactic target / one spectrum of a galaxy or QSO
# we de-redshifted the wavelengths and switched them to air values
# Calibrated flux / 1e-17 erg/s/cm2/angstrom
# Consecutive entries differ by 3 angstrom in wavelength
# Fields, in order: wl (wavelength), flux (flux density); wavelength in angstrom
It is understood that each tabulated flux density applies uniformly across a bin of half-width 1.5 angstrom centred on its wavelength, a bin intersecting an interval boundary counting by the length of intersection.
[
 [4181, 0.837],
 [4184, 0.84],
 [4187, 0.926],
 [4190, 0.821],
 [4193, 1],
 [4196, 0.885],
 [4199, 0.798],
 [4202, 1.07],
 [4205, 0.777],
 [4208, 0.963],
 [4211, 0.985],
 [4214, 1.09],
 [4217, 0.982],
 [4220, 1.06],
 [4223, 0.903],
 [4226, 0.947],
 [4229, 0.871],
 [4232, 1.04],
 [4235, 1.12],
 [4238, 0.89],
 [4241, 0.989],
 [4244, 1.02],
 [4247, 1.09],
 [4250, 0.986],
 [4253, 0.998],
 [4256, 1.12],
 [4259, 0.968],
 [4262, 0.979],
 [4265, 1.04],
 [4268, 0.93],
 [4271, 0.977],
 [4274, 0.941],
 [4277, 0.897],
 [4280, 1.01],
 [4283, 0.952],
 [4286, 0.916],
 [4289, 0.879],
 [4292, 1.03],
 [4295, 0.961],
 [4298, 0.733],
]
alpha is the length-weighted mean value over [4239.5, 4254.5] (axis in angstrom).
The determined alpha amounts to 1.02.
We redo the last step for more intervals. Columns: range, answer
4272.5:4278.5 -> 0.919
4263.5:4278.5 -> 0.957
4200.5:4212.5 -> 0.949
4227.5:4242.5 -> 0.982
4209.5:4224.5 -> 1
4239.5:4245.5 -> 1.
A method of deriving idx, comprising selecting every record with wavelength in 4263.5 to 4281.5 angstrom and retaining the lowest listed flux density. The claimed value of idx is 0.897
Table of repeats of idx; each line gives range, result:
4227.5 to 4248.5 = 0.871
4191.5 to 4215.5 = 0.777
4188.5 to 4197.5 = 0.821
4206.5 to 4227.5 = 0.903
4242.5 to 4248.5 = 1.02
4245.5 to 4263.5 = 0.968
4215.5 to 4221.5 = 0.982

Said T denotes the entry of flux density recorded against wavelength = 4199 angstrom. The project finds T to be 0.798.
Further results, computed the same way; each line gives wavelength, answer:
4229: 0.871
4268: 0.93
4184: 0.84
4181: 0.837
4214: 1.09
